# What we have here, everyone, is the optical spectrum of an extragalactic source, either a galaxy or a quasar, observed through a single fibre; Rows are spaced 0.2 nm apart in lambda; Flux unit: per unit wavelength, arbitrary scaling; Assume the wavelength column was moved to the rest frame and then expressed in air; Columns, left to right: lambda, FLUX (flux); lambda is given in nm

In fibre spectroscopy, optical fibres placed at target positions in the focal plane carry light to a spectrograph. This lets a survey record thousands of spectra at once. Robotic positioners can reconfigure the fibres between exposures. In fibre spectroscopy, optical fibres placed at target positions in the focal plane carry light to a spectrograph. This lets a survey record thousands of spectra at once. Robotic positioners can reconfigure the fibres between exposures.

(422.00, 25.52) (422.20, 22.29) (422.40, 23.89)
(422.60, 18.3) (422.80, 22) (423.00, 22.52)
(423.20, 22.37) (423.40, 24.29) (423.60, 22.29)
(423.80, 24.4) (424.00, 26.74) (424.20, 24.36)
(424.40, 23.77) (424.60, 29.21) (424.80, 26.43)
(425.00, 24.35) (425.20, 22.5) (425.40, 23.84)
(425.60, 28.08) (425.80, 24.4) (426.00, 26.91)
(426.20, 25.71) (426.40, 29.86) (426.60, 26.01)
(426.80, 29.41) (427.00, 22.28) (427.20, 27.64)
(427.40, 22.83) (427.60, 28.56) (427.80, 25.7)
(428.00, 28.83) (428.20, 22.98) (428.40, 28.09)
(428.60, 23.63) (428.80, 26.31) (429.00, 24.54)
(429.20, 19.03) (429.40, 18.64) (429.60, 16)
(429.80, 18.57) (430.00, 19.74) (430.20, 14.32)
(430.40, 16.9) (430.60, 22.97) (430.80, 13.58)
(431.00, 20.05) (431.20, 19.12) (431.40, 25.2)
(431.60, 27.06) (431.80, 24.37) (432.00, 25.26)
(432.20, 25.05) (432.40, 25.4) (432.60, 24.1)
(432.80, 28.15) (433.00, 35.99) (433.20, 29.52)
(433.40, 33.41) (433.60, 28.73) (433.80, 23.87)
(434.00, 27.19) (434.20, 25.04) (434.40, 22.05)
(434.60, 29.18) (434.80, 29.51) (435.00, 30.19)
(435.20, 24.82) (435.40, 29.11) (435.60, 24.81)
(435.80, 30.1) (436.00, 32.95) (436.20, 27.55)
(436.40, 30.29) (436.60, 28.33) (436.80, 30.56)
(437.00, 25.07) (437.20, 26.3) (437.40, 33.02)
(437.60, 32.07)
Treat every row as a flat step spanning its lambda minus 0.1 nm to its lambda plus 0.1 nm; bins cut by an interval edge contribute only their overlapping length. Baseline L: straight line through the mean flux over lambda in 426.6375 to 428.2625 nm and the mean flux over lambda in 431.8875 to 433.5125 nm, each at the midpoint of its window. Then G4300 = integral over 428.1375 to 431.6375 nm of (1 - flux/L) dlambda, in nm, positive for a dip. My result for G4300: 0.81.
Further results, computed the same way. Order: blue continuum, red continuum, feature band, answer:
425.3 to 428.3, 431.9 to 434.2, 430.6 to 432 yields 0.28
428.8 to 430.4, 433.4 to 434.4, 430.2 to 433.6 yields -0.19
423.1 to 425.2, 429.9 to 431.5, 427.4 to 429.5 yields -0.36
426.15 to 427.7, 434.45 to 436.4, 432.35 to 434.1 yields -0.03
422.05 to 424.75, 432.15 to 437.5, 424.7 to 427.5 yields -0.11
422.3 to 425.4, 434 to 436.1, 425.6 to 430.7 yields 0.32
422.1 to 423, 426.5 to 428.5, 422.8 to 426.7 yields -0.22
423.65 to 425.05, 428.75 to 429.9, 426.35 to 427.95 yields -0.28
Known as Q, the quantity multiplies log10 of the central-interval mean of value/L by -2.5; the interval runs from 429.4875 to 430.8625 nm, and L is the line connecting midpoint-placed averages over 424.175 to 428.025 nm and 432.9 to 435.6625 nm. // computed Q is 0.47 mag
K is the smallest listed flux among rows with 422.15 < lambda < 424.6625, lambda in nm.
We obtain 18.3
